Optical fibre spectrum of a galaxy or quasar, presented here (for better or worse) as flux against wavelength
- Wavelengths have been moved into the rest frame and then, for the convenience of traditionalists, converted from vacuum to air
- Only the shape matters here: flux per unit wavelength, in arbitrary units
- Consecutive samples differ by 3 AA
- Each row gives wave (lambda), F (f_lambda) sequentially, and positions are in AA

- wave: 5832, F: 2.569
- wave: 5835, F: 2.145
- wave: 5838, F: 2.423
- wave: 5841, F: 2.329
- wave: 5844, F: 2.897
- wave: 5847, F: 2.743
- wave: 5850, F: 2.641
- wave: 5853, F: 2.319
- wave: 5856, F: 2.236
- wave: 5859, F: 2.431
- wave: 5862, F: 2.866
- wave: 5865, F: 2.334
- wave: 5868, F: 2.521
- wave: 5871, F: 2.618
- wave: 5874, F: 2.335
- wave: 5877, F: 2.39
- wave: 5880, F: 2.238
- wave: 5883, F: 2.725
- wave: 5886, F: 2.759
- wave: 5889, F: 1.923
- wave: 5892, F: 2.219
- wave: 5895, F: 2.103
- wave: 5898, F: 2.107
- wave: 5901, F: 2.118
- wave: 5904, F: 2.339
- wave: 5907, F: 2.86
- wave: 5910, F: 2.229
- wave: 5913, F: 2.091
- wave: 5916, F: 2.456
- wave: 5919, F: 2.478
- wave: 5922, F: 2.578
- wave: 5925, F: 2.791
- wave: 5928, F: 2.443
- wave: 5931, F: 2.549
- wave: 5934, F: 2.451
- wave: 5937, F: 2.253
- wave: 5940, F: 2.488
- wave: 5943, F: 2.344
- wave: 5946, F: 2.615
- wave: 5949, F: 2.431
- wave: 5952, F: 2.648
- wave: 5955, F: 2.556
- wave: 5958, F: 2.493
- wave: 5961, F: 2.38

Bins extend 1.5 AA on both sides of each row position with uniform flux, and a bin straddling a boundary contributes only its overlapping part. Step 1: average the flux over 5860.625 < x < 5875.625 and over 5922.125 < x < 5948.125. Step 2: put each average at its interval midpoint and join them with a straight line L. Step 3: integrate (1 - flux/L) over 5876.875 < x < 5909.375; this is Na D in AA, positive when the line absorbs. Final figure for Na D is 2.3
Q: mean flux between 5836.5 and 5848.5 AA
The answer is 2.6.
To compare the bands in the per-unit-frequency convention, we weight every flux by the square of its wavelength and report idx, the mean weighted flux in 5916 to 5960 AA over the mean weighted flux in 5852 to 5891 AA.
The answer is 1.05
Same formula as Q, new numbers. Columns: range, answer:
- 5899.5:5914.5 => 2.33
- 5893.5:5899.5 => 2.11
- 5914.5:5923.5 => 2.5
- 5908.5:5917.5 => 2.26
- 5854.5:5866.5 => 2.47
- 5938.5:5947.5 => 2.48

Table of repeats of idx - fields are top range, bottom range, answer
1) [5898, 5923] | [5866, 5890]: 0.98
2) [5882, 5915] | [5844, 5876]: 0.93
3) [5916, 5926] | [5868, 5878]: 1.07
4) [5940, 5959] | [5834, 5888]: 1.04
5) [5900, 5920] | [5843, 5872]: 0.95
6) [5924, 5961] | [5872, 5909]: 1.08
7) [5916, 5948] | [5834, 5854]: 1.02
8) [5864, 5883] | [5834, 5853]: 0.97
